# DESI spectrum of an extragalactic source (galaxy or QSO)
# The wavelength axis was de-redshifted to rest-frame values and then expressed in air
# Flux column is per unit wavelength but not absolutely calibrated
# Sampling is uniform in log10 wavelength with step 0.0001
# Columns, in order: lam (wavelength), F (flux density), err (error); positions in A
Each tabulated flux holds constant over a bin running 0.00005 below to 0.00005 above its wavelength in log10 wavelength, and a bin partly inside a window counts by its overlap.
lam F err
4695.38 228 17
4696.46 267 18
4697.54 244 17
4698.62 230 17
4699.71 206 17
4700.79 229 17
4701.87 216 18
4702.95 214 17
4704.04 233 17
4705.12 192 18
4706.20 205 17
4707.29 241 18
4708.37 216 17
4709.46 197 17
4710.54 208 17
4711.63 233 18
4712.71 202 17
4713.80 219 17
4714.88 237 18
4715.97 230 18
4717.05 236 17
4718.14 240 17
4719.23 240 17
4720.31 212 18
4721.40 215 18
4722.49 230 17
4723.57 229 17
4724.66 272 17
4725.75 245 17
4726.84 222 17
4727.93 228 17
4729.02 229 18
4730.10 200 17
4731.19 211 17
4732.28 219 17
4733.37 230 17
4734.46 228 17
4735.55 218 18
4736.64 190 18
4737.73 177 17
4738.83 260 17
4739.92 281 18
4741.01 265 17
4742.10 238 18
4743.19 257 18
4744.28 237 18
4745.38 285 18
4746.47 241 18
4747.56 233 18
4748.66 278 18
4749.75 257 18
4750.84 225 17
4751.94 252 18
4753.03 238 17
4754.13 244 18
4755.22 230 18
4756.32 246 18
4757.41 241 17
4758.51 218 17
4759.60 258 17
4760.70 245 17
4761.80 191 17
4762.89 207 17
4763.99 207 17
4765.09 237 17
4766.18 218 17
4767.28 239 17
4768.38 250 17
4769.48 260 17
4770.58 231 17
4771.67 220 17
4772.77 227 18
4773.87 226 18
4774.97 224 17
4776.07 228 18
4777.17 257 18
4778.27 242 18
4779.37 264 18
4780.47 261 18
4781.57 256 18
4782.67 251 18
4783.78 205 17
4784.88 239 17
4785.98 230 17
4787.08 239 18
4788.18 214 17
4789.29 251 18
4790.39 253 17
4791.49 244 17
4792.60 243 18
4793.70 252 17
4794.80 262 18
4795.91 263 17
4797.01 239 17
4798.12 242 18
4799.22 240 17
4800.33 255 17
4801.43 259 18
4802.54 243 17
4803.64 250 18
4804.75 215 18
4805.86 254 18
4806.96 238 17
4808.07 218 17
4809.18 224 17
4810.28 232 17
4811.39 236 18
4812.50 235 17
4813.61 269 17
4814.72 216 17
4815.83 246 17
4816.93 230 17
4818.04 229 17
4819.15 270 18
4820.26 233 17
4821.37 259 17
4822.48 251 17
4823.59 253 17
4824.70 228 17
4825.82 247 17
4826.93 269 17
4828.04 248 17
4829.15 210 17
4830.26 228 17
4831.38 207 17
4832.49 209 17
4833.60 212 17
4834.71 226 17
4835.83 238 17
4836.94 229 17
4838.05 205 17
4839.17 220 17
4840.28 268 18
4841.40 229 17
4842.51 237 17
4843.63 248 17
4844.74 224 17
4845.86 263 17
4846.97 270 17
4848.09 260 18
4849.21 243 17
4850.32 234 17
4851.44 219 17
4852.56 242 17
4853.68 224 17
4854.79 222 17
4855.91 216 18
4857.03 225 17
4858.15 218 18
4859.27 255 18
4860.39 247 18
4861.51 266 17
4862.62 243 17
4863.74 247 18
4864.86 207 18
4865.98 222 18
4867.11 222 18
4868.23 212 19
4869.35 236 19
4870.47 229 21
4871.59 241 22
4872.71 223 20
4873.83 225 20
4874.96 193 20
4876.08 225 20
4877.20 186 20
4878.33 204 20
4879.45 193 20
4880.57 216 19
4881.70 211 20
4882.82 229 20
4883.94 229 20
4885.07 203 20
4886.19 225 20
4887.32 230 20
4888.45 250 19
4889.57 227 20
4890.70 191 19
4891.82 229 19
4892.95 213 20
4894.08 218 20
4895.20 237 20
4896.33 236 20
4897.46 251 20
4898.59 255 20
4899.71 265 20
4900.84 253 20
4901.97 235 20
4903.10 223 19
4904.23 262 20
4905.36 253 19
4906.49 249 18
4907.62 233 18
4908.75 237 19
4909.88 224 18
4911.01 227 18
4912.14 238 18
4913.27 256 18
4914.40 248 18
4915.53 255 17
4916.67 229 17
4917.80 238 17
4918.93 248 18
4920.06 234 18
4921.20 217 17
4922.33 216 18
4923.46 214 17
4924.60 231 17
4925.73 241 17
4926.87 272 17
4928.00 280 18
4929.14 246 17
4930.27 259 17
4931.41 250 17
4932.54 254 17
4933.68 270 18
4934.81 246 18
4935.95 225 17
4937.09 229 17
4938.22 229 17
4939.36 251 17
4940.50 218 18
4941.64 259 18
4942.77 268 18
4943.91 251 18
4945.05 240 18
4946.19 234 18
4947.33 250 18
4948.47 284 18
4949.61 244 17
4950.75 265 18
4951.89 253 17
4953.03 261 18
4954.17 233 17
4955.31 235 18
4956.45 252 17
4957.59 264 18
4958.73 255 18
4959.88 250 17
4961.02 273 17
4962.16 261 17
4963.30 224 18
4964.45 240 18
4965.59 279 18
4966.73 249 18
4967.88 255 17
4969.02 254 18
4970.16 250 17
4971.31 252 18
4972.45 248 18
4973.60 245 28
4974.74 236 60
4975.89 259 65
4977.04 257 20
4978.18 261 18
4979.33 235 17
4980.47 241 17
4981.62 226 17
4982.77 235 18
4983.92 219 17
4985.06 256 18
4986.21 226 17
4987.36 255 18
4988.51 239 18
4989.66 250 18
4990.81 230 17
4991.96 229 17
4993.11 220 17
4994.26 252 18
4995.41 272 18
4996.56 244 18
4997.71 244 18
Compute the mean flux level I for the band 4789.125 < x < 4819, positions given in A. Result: 242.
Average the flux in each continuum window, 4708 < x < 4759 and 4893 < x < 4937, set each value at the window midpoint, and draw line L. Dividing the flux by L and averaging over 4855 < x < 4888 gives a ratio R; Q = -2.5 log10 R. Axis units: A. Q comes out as 0.08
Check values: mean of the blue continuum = 233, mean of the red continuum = 242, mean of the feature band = 223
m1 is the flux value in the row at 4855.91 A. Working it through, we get 216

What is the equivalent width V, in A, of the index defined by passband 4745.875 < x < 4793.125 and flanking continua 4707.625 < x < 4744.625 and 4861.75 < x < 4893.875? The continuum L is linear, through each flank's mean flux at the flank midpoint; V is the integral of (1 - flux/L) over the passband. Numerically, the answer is -2.5 A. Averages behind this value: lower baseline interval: 228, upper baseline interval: 220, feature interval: 238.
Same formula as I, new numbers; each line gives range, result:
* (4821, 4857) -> 235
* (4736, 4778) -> 237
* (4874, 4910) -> 228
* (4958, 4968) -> 254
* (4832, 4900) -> 229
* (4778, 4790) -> 241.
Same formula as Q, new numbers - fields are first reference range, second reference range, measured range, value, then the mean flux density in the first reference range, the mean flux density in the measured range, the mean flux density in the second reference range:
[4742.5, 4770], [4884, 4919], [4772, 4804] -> -0.02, 240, 243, 236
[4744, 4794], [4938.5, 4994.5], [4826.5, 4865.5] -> 0.04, 239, 234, 247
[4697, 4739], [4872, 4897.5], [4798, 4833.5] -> -0.09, 222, 238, 219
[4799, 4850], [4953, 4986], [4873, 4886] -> 0.15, 239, 211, 248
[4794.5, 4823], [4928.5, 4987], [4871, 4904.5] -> 0.09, 242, 226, 248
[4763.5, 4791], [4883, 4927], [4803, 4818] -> 0.01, 237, 236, 235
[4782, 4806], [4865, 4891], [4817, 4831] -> -0.04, 243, 243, 218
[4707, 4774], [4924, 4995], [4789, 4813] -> -0.03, 232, 243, 248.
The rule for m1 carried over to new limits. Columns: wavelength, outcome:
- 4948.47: 284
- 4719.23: 240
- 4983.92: 219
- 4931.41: 250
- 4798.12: 242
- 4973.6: 245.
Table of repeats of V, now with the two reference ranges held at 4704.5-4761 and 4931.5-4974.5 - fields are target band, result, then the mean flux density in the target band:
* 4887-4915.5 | 0.9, 238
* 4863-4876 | 1.0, 224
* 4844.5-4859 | 0.3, 236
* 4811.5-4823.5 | -0.2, 244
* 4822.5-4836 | 0.5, 232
